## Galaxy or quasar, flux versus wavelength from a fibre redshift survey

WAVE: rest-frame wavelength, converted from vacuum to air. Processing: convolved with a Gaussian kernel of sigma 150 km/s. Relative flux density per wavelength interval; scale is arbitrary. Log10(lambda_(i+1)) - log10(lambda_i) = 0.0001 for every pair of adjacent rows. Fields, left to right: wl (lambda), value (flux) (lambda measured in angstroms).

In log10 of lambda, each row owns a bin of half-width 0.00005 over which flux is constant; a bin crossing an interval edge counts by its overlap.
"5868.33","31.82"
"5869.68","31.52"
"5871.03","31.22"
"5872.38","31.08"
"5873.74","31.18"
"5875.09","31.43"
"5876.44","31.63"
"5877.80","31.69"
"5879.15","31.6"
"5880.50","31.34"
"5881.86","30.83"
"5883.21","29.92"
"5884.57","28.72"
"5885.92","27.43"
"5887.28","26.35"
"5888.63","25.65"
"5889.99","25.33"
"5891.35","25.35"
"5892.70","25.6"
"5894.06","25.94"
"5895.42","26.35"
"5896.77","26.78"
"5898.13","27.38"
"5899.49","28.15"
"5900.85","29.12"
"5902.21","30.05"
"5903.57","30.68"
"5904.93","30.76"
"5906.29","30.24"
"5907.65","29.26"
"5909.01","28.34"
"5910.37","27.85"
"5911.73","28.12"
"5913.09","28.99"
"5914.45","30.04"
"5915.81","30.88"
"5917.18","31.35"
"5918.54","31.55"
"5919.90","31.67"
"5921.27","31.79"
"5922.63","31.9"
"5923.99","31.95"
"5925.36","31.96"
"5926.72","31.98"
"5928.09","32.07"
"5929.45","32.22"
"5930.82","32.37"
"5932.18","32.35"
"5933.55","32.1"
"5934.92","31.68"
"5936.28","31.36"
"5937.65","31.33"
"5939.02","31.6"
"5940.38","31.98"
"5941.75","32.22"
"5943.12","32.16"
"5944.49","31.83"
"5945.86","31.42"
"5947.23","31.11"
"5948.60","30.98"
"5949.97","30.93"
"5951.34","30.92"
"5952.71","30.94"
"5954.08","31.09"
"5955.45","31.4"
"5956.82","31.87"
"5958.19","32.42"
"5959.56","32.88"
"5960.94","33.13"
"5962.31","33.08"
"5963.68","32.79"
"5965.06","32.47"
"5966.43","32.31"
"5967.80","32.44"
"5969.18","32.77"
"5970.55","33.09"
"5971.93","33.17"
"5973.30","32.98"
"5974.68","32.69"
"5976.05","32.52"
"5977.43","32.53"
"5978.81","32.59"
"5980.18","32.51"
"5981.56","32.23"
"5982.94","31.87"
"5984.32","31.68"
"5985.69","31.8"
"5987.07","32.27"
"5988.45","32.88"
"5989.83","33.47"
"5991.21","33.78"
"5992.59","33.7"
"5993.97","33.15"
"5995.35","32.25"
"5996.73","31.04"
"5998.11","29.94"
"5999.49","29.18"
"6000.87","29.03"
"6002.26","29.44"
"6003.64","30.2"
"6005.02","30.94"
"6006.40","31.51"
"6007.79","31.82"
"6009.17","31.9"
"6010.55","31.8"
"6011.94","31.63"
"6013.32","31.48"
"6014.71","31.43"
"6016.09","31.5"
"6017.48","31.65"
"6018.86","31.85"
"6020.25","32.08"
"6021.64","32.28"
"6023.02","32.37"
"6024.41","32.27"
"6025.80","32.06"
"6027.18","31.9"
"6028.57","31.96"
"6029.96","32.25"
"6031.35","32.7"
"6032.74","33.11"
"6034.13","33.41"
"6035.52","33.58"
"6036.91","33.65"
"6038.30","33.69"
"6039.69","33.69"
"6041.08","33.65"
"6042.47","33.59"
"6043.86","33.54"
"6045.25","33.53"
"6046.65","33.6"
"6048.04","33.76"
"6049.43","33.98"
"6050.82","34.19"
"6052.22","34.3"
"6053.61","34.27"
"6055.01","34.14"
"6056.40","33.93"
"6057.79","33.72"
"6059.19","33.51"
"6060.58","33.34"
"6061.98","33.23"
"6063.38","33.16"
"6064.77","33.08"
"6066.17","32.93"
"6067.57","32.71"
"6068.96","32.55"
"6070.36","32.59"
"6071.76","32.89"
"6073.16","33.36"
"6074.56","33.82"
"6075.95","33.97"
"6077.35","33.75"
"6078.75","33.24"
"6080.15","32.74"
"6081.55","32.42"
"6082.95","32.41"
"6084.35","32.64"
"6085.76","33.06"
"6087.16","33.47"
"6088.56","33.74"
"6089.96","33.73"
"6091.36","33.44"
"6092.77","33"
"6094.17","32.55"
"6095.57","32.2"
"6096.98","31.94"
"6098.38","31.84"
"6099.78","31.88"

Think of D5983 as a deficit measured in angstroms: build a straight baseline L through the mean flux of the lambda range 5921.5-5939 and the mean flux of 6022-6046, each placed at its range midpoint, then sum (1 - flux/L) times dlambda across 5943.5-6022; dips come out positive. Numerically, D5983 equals 1.3 angstroms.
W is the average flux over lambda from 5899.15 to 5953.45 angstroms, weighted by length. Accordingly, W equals 31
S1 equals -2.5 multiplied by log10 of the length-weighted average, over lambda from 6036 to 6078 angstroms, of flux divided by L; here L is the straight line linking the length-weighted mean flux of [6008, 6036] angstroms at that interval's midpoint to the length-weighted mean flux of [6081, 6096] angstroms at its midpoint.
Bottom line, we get -0.031 mag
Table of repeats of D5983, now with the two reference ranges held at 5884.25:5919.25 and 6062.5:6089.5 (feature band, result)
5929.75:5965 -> -2.7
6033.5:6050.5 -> -0.8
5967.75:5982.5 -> -1.1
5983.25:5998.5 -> -0.8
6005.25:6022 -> -0.2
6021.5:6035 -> -0.3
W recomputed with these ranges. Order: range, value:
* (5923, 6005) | 32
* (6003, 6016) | 31.4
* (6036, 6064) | 33.7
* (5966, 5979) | 32.7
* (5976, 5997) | 32.5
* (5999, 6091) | 32.7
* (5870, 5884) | 31.2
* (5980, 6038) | 31.9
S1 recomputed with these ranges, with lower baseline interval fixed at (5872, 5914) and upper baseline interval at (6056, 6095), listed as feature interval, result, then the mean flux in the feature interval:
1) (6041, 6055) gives -0.04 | 33.9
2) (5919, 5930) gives -0.08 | 31.9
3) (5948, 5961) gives -0.05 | 31.6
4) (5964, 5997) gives -0.06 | 32.6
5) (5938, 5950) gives -0.06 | 31.6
